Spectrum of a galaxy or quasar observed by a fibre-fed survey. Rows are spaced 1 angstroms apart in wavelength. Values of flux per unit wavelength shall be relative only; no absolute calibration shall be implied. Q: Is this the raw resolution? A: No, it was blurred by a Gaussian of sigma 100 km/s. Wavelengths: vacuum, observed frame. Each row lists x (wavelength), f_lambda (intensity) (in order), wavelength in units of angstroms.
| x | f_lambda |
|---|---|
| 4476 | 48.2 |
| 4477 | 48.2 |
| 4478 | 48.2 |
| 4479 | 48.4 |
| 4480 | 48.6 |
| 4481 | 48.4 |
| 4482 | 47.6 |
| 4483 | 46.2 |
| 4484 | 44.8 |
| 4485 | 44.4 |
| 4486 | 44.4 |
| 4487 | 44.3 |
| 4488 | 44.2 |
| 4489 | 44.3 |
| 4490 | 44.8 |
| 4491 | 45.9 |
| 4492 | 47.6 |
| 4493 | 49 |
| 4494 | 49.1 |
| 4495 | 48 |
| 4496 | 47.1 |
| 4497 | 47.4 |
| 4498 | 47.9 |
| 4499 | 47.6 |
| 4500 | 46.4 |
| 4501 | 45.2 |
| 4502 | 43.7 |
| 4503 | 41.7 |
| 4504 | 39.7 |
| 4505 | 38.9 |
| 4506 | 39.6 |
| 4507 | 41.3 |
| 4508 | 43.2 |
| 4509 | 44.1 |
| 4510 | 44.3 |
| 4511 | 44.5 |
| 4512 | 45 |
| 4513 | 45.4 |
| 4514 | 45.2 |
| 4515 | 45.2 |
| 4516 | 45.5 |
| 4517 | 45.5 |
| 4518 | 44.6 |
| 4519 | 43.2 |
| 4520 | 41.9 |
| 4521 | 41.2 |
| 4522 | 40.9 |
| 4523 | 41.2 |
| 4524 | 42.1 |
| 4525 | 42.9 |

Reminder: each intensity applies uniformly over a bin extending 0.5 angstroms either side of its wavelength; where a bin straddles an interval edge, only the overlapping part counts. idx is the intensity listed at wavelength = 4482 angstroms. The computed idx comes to 47.6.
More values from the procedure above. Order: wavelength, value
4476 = 48.2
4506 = 39.6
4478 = 48.2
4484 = 44.8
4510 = 44.3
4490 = 44.8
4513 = 45.4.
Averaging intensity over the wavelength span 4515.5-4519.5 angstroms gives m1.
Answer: 44.7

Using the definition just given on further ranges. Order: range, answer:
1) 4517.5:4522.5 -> 42.4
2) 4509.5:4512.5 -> 44.6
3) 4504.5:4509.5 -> 41.4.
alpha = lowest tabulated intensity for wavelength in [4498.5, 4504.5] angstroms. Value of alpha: 39.7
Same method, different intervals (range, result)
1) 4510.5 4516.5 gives 44.5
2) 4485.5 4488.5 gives 44.2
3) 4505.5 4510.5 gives 39.6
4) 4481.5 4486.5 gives 44.4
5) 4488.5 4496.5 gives 44.3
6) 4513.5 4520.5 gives 41.9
